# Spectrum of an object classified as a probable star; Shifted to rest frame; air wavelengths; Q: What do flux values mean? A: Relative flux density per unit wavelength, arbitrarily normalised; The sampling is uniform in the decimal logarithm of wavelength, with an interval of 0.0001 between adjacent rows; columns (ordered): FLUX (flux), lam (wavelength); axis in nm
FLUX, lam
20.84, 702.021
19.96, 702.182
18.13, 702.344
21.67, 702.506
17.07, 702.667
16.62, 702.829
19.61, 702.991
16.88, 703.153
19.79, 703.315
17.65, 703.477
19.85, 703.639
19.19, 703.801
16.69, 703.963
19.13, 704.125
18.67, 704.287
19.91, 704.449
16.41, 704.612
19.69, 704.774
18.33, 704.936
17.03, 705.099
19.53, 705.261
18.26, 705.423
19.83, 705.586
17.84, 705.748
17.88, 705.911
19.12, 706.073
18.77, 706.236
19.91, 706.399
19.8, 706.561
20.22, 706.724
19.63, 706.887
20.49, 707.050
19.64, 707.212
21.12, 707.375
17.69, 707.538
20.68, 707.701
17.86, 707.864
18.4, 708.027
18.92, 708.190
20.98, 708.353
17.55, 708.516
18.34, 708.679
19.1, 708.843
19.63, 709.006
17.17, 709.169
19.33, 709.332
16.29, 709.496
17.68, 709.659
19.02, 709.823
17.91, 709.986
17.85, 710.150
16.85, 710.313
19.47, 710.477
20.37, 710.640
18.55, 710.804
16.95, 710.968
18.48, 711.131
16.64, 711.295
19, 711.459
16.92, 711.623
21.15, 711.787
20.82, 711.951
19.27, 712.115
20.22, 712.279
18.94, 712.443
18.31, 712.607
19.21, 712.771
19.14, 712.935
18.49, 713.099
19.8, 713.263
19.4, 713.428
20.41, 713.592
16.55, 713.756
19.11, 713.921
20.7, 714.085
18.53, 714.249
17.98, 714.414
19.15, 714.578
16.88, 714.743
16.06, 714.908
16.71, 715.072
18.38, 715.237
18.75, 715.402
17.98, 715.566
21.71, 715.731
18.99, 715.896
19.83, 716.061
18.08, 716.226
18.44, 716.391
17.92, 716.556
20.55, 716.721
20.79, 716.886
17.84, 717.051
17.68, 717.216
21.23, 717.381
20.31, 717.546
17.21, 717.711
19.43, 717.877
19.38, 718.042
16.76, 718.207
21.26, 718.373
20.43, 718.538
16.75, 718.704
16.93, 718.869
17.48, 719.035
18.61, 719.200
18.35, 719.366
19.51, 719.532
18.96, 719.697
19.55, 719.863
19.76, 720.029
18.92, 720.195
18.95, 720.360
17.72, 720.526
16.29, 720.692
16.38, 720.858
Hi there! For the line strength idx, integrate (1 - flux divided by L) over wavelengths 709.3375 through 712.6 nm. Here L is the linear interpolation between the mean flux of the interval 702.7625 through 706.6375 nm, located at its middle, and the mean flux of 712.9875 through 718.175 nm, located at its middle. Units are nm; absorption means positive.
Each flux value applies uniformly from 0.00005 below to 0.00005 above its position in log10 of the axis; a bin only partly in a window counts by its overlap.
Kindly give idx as 0.03 nm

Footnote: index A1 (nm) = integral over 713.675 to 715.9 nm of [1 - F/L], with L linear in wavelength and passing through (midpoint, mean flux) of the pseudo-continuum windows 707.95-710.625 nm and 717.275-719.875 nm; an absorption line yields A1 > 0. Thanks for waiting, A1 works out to 0.04 nm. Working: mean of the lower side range 18.5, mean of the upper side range 18.9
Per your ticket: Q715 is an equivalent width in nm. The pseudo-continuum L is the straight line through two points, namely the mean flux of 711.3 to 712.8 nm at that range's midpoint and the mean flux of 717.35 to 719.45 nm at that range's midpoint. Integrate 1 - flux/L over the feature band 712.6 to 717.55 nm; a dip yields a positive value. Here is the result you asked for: 0.03 nm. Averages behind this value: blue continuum 19.2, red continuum 18.7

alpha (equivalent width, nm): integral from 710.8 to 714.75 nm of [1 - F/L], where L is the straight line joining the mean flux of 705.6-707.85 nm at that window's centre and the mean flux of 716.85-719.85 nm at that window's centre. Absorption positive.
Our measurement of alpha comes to 0.05 nm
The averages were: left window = 19.4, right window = 18.8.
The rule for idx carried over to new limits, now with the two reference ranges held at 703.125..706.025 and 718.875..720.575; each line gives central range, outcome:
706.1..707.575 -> -0.095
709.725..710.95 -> 0.008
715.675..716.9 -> -0.049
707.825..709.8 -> 0.011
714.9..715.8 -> 0.013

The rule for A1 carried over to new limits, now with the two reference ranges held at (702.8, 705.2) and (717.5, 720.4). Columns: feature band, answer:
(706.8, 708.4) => -0.09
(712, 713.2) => -0.03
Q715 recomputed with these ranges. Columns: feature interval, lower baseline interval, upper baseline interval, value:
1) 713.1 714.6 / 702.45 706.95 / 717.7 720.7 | -0.03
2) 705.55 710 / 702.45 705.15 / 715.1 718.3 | -0.08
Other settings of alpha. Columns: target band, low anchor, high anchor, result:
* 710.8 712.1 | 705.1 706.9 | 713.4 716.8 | 0.015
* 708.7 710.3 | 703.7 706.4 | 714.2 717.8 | 0.039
